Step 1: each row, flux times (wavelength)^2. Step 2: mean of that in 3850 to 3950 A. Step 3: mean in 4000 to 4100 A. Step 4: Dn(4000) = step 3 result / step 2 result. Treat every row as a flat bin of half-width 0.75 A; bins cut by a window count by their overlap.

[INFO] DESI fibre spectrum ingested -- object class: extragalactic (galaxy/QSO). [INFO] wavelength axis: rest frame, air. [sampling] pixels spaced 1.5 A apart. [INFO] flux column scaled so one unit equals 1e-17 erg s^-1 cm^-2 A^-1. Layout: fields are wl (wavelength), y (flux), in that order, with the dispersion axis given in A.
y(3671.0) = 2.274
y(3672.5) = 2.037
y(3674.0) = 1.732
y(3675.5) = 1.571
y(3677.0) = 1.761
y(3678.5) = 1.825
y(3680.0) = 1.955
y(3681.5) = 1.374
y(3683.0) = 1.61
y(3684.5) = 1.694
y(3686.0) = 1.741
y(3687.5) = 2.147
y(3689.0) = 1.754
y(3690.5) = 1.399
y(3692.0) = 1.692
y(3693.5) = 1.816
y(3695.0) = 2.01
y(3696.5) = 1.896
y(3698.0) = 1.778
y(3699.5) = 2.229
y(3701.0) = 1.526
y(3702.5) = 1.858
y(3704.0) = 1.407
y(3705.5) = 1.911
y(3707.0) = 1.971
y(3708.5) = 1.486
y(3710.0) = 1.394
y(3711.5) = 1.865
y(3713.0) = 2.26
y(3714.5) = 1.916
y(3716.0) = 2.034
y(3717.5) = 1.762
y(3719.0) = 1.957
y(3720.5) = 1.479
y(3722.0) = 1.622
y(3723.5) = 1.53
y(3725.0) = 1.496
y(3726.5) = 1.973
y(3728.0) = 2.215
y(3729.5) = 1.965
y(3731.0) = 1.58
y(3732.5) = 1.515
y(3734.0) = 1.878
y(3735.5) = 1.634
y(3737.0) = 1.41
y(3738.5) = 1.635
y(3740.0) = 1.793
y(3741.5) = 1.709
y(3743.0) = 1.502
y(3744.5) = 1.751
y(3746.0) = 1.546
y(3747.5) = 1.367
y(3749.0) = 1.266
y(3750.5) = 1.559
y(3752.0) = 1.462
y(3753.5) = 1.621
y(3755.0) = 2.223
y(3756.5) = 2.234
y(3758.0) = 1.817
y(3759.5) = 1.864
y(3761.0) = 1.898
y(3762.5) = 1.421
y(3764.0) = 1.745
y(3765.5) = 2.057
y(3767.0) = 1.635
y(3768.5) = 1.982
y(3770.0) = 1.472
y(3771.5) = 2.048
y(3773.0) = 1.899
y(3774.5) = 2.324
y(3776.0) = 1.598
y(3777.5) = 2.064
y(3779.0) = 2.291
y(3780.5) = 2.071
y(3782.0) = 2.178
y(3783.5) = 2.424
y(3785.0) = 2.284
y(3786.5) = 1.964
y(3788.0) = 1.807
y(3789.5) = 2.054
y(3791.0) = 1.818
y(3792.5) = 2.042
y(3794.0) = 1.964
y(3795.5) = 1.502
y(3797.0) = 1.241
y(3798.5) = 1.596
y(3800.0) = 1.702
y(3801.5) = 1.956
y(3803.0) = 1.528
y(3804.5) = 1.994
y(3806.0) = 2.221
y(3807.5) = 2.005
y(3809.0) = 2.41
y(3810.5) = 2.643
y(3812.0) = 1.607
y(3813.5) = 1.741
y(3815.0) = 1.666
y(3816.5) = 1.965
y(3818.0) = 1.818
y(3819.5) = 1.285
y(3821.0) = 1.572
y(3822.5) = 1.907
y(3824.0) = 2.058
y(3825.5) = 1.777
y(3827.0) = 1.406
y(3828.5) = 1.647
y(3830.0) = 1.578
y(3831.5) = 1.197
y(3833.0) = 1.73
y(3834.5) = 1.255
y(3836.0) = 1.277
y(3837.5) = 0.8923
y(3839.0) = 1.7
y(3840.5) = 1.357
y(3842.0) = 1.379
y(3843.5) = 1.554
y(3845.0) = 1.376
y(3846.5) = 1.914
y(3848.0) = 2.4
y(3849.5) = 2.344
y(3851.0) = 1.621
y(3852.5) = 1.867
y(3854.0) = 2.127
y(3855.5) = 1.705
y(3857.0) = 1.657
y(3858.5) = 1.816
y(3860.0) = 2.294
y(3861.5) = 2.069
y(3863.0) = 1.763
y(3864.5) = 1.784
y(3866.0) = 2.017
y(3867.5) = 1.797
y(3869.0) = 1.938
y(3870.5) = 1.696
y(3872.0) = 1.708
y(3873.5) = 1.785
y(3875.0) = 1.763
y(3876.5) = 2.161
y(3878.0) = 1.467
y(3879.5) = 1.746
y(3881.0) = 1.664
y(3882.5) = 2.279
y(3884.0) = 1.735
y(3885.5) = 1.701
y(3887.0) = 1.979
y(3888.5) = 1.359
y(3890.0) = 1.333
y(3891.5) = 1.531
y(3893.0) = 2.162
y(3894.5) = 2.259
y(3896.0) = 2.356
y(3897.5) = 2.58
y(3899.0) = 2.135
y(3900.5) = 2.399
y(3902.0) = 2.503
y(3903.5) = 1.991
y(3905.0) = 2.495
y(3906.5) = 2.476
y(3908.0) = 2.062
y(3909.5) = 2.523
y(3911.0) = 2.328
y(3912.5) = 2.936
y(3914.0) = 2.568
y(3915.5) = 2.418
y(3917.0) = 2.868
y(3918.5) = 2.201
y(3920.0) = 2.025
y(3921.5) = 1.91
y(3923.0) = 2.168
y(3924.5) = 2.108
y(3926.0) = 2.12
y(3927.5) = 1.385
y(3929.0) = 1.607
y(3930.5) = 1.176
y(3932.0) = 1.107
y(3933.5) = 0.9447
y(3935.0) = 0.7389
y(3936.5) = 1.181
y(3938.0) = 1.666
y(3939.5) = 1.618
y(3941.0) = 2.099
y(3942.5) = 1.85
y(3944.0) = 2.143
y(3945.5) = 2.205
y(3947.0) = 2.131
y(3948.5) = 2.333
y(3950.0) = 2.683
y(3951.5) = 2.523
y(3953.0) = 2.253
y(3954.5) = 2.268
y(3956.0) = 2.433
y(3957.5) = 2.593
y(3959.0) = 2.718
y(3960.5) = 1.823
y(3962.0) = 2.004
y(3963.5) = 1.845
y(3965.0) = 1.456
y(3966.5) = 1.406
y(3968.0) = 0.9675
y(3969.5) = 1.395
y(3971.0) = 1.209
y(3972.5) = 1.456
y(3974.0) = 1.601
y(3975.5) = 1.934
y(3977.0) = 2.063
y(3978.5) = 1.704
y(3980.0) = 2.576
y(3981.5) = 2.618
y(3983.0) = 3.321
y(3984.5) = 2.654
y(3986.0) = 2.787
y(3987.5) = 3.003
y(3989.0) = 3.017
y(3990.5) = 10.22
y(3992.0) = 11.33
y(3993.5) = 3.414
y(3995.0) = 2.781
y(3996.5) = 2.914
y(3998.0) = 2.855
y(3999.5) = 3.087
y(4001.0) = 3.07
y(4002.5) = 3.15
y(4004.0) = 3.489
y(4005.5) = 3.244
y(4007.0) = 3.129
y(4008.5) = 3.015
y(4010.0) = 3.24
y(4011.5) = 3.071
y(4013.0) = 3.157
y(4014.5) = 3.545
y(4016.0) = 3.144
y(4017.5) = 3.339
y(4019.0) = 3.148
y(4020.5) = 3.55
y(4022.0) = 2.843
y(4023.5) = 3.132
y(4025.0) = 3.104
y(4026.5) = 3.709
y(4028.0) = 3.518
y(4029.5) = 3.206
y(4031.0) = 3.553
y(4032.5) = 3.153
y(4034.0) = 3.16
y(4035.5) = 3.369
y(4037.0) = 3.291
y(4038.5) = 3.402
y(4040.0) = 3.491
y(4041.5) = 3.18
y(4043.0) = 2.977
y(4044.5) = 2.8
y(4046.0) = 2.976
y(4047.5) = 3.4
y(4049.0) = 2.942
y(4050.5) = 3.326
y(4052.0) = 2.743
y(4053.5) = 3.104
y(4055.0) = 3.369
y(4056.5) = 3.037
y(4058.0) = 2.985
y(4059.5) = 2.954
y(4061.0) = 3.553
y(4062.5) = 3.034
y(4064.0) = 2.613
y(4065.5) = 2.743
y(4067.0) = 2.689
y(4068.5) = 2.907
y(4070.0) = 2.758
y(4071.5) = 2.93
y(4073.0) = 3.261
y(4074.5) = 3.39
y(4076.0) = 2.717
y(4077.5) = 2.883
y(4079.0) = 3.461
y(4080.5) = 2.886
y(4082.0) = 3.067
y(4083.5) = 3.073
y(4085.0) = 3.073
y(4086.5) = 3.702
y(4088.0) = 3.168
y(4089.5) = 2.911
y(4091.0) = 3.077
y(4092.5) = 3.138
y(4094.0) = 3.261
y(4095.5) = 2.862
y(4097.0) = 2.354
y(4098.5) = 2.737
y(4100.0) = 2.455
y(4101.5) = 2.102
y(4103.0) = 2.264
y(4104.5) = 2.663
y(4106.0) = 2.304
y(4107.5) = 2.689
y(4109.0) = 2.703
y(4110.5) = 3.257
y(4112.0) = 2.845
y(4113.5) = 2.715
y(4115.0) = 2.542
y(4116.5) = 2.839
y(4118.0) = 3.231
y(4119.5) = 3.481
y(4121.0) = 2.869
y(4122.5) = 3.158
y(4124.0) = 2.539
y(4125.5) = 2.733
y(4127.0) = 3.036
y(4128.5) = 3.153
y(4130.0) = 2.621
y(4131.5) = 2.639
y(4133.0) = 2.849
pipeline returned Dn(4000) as 1.73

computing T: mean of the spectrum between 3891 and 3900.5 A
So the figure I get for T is 2.21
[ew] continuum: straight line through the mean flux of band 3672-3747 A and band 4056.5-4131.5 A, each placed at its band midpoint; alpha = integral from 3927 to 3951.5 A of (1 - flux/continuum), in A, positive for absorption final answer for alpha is 7.4 A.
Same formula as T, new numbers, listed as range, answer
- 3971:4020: 3.31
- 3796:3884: 1.76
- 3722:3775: 1.74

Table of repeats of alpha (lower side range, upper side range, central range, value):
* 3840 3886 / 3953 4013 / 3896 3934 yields 2.23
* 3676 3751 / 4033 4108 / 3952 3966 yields 2.40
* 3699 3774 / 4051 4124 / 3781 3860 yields 9.28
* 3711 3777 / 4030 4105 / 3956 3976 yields 6.67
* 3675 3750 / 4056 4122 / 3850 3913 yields 7.72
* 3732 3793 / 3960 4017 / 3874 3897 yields 5.73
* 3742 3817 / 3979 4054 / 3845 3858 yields 2.34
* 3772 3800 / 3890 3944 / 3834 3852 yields 3.42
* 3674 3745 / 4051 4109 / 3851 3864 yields 1.90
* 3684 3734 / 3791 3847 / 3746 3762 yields 0.26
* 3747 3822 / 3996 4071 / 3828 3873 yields 9.98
